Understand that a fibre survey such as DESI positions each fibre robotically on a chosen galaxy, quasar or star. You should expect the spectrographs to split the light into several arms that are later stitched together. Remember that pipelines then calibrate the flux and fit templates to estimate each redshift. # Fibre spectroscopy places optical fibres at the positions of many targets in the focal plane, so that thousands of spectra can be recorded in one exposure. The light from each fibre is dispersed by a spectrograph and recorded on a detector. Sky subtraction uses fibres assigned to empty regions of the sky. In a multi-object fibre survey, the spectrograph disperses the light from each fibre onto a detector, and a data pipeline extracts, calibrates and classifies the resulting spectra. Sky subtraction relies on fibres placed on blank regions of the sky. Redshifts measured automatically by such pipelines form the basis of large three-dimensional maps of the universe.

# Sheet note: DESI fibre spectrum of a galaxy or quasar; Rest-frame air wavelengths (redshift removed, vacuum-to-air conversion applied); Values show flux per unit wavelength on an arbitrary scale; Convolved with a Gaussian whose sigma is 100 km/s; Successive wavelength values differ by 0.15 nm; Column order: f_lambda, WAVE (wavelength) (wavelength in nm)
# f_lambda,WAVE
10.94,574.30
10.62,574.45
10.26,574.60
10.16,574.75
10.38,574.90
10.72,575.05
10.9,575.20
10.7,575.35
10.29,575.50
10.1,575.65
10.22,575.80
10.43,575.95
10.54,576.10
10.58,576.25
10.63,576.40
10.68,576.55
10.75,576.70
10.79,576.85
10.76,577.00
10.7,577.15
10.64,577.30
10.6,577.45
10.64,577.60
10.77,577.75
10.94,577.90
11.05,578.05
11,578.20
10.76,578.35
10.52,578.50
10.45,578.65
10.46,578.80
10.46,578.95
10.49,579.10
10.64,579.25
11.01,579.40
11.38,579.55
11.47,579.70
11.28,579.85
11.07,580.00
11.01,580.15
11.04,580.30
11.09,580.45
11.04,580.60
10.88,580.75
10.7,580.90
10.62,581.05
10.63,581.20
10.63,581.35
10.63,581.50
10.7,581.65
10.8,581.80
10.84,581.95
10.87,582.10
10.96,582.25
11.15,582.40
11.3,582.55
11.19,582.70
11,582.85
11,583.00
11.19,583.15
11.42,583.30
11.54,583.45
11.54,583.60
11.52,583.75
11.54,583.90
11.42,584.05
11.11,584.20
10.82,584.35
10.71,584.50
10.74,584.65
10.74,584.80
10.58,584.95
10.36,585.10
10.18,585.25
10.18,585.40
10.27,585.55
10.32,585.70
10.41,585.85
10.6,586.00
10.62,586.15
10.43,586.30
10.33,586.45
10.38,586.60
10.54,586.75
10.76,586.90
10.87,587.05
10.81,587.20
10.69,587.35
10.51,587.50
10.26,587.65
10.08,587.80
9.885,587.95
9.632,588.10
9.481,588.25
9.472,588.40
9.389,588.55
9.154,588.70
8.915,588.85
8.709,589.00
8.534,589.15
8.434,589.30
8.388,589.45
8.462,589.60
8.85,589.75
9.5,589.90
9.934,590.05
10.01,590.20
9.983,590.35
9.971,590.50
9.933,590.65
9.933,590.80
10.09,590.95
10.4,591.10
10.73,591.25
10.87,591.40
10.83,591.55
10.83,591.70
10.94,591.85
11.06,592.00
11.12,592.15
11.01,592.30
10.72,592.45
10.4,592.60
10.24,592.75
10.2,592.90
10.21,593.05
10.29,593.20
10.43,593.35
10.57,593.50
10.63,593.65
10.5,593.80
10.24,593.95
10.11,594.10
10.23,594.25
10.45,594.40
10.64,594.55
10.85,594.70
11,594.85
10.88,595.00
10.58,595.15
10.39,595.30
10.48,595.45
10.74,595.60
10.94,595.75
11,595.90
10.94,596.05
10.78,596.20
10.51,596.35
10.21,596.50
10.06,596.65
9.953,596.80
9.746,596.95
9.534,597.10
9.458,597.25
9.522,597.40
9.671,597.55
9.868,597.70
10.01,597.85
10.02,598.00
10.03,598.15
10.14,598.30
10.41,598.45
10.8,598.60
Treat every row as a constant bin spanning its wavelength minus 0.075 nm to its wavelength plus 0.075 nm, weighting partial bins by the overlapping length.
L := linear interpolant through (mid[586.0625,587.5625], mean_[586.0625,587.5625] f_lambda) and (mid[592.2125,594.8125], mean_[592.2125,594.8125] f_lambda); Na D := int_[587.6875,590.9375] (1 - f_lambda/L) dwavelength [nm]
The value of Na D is 0.357 nm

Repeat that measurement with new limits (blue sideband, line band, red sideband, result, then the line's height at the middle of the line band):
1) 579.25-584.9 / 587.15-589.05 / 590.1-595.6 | 0.17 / 10.7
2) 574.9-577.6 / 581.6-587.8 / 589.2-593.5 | -0.28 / 10.3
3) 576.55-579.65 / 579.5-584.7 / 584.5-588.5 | -0.24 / 10.6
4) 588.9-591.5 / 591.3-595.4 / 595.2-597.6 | -0.28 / 9.92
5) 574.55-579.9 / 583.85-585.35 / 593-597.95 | -0.04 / 10.5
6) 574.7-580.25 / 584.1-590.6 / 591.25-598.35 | 0.33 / 10.5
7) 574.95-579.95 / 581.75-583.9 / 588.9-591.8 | -0.19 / 10.3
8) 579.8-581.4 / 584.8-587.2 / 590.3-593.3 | 0.05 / 10.7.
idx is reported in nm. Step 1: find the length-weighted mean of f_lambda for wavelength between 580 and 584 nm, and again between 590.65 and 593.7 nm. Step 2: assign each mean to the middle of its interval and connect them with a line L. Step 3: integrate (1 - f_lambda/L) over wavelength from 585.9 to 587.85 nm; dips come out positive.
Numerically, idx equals 0.049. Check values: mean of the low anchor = 11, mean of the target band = 10.5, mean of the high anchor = 10.6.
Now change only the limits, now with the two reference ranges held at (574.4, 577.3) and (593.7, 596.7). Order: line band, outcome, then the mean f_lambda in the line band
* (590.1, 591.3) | 0.052 nm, 10.1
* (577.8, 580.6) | -0.093 nm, 10.9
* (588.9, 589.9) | 0.182 nm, 8.64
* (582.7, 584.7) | -0.122 nm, 11.2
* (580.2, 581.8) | -0.038 nm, 10.8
